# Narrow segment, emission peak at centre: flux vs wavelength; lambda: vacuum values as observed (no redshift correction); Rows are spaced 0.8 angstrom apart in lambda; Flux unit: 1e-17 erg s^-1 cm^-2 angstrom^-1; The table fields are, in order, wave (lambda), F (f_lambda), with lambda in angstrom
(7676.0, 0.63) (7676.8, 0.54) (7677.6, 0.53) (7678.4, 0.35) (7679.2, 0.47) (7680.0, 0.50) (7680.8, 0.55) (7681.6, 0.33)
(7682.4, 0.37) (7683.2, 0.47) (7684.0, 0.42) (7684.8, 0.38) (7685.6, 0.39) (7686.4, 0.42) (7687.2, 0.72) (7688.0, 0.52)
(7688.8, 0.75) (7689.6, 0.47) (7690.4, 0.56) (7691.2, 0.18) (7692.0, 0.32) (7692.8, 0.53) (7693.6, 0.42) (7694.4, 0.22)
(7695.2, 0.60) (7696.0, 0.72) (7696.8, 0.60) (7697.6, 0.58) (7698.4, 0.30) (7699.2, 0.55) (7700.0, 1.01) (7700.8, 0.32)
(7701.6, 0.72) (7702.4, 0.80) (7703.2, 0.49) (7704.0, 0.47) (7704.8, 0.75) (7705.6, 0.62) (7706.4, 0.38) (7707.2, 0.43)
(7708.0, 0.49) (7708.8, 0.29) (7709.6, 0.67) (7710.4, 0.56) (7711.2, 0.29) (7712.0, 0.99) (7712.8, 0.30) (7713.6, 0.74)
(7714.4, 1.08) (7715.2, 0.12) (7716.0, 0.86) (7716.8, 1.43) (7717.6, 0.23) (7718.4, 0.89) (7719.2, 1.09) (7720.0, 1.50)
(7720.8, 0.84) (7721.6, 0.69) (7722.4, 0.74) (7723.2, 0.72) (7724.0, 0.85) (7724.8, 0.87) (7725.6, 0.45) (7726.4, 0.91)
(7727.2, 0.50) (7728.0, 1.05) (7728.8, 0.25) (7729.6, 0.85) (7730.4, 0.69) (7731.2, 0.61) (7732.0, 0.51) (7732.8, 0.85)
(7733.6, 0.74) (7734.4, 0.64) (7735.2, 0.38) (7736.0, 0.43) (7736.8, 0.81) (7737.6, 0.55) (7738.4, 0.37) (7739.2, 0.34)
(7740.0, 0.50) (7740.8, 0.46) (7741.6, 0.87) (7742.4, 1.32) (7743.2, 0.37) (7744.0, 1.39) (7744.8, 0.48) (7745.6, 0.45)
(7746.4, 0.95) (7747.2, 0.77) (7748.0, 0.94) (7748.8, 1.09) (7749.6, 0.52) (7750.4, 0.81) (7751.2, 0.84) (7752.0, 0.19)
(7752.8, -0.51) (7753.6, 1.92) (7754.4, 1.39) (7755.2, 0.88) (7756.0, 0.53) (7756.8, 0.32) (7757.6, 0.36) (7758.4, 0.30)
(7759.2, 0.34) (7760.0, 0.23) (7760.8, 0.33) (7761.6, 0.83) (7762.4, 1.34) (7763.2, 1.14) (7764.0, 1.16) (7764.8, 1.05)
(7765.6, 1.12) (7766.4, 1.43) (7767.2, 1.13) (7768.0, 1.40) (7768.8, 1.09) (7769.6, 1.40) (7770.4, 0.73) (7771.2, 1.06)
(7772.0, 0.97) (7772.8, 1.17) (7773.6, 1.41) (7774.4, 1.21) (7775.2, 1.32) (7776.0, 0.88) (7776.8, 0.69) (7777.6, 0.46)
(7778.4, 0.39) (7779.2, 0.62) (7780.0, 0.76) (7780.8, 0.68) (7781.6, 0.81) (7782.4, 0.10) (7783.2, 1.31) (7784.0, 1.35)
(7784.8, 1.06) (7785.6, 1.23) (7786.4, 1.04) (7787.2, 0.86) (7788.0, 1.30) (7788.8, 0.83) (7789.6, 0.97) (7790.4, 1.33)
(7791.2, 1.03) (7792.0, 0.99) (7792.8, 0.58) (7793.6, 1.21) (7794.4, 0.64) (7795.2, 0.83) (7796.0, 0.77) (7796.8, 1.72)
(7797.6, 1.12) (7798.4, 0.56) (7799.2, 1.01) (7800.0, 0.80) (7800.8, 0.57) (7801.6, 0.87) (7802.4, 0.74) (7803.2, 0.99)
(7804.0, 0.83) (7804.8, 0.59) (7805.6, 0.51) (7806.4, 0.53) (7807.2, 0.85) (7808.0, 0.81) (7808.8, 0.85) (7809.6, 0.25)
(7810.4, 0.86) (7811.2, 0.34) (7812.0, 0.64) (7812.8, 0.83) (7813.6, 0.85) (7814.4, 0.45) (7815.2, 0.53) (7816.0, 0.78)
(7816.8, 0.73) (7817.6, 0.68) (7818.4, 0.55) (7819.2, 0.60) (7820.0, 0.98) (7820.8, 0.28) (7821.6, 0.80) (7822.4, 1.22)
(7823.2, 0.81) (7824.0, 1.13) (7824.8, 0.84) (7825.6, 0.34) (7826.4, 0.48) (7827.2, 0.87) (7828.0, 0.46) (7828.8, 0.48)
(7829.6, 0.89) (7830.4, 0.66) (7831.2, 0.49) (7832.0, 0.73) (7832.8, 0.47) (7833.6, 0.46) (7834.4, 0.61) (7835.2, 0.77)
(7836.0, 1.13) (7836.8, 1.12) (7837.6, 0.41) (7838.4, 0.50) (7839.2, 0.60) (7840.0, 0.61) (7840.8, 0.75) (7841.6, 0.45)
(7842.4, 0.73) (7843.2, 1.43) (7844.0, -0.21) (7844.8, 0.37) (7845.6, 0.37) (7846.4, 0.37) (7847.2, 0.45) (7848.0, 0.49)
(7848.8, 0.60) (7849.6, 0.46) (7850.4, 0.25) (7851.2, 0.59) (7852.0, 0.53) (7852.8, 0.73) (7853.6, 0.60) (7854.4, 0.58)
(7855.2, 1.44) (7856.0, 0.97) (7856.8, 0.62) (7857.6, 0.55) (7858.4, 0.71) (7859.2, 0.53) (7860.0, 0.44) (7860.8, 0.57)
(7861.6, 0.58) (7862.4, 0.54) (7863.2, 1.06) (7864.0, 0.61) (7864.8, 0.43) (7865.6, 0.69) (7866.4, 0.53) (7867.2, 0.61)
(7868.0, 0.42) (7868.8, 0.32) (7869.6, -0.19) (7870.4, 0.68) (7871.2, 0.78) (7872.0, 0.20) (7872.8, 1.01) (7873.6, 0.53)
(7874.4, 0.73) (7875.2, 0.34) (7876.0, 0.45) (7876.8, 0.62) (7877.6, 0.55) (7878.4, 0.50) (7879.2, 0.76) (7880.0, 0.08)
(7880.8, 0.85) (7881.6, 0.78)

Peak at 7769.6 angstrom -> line Mg II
